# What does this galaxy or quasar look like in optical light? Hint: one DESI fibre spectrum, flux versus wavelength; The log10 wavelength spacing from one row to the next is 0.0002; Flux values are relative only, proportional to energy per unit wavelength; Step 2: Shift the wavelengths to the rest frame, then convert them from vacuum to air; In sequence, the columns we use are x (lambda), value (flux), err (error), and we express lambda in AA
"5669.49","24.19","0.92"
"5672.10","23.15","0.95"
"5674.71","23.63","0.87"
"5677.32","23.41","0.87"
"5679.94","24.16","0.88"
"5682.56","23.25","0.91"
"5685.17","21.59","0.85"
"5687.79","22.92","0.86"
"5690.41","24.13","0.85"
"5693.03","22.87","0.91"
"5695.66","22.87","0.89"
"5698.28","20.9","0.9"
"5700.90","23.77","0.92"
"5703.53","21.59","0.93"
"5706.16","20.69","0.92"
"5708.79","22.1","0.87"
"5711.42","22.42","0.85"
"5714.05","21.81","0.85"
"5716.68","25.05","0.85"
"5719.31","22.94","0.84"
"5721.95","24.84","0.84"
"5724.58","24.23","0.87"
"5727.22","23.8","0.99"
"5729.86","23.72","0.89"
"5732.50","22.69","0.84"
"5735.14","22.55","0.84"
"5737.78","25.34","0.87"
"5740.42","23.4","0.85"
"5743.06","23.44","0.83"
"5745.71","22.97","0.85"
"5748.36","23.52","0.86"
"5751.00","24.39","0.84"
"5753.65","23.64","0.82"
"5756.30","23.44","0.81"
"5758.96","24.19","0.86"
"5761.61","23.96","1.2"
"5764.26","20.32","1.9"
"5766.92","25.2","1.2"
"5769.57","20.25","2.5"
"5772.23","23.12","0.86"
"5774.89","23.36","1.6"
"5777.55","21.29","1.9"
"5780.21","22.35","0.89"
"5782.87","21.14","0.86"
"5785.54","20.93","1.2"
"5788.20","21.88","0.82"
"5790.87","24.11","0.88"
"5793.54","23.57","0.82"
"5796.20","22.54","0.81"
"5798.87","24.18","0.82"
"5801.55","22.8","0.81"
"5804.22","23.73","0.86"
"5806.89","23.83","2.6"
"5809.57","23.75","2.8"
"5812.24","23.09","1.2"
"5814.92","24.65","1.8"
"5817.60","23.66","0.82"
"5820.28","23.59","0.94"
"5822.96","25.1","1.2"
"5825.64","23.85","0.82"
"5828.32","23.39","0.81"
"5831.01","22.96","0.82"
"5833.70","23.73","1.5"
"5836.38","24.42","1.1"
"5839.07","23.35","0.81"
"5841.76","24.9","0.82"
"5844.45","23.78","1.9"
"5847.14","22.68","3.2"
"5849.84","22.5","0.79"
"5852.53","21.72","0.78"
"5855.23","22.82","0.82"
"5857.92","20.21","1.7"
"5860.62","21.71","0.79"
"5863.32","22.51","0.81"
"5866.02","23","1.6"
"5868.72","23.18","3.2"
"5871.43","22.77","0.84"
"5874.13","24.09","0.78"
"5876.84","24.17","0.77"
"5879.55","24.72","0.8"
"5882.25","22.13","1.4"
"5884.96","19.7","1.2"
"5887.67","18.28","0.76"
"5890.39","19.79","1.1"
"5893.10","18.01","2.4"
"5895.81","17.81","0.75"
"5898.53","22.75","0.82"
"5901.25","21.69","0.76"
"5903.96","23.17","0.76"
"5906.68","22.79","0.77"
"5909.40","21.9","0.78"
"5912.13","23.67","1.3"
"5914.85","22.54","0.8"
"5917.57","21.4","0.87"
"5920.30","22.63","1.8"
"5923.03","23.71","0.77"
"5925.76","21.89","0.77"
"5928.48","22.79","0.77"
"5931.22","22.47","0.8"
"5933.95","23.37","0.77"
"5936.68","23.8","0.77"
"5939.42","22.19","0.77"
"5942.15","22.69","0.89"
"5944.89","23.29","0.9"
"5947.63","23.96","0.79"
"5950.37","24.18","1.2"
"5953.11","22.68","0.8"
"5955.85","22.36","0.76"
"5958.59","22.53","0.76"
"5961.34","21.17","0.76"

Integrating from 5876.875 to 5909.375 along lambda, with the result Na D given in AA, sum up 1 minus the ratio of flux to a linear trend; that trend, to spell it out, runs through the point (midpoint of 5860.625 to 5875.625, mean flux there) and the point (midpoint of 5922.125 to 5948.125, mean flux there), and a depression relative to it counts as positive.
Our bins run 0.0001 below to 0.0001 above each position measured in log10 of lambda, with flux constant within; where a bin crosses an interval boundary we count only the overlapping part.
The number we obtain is 2.6 AA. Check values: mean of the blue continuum 23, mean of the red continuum 23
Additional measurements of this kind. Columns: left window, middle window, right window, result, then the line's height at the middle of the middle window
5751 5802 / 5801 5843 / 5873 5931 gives -2.5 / 22.5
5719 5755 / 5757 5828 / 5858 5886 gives 0.6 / 23.3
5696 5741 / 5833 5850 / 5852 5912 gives -1.2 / 22.1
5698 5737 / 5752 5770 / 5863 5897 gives -0.5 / 22.6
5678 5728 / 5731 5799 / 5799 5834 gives 1.1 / 23.4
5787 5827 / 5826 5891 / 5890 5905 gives -2.3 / 21.9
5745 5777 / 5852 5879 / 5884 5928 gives -1.0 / 21.9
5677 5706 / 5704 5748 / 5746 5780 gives -0.7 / 22.9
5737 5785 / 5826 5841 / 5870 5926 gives -0.8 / 22.4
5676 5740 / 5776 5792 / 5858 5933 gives 0.5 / 22.6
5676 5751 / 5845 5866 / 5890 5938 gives 0.2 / 22.4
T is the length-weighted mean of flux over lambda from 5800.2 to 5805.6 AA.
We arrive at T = 23.3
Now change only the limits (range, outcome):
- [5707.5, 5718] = 22.9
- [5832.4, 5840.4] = 23.9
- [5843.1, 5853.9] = 22.7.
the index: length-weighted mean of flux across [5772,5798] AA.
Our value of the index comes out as 22.4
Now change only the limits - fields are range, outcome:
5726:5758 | 23.6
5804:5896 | 22.7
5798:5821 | 23.7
